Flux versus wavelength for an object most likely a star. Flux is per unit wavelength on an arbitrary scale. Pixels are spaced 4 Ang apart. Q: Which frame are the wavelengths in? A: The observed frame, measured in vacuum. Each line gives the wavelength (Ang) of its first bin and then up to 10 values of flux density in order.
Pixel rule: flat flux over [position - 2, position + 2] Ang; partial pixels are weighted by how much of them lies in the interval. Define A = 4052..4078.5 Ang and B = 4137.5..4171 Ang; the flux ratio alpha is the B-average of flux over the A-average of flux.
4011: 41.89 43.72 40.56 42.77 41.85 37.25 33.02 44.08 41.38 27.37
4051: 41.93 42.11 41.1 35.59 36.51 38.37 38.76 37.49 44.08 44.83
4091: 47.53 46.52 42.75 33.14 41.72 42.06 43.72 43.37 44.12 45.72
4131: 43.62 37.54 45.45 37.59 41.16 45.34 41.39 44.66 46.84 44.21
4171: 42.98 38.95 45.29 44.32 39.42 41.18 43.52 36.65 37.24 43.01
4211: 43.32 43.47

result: 1.12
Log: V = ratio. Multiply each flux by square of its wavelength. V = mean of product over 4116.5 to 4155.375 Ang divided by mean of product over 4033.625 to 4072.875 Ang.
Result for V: 1.16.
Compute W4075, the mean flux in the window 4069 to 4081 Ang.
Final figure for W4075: 38.2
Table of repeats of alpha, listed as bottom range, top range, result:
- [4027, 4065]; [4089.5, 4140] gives 1.11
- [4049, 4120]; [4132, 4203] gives 1.02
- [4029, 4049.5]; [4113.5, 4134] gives 1.19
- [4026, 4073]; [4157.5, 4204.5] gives 1.10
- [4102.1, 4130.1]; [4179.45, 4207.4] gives 0.96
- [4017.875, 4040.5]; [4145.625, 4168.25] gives 1.11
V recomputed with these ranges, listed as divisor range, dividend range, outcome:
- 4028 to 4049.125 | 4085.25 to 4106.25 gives 1.19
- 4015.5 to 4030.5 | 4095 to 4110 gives 1.01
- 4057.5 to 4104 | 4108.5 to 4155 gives 1.07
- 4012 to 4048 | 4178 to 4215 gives 1.14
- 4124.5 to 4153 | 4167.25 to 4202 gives 1.00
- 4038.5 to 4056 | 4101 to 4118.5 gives 1.07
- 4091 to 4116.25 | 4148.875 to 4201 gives 1.05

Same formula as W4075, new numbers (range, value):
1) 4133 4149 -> 40.4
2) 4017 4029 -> 41.7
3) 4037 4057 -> 39.4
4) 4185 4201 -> 40.2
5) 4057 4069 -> 37.7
